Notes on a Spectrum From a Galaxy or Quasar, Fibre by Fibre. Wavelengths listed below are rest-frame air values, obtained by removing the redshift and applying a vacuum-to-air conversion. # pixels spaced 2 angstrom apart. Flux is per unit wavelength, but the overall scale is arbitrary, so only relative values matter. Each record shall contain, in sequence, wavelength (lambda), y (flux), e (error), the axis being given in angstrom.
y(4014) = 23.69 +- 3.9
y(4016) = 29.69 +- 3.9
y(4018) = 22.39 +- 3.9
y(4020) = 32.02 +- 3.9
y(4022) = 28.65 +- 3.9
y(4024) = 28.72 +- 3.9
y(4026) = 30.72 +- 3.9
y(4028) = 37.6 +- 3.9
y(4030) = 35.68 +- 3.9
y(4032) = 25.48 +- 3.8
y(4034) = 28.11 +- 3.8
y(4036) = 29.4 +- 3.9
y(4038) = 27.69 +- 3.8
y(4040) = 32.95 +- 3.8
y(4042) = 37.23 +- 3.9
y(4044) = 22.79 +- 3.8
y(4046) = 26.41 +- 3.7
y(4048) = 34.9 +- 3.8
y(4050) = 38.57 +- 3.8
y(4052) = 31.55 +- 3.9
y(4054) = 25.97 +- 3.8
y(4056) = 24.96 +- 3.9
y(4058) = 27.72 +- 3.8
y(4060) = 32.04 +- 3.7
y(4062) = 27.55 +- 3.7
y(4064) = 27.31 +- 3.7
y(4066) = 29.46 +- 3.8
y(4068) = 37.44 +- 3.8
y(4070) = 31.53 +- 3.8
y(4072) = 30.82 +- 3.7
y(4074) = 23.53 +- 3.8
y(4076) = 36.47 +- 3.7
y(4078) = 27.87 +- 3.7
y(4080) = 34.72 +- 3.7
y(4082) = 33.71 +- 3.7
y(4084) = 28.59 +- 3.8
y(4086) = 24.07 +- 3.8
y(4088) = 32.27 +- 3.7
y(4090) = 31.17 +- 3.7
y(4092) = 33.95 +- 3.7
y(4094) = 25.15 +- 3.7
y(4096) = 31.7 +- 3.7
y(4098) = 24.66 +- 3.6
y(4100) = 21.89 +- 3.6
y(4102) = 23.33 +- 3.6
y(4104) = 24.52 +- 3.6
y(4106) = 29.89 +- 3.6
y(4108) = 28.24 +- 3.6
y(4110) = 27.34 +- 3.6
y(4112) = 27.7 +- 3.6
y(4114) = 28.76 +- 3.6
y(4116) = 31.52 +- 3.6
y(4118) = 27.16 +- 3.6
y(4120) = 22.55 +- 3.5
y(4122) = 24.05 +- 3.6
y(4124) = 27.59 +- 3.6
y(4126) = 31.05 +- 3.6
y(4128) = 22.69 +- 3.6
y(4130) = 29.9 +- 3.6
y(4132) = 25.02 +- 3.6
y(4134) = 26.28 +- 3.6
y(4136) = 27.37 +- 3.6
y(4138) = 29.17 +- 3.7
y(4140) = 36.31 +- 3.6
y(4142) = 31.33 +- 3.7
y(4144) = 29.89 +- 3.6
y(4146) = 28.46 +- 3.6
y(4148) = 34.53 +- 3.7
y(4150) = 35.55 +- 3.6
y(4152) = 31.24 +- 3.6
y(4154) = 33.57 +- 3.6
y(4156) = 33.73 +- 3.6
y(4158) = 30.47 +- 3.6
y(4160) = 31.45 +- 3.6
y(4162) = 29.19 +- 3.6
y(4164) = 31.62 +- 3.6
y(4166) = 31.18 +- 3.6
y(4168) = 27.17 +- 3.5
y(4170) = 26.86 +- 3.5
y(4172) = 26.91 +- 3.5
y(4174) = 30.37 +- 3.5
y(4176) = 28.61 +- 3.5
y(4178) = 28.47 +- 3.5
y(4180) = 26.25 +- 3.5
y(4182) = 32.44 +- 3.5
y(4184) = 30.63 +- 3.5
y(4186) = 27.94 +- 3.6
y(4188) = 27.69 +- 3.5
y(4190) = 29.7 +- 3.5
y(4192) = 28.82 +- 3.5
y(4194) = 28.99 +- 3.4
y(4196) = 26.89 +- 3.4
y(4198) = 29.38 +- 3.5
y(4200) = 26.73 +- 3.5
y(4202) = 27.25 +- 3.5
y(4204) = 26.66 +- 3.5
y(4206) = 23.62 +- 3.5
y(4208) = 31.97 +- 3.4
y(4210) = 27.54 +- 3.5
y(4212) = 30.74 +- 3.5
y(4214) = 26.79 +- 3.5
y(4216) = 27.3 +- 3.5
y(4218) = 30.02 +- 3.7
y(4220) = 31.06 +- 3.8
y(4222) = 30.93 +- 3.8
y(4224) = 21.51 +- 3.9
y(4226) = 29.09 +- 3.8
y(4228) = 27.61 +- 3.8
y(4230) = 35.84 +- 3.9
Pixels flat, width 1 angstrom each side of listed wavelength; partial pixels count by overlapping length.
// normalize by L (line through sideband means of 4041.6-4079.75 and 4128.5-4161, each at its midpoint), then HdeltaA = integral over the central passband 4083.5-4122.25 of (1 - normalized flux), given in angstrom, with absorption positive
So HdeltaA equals 3.8 angstrom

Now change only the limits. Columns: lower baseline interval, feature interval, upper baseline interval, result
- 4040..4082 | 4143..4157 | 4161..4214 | -1.6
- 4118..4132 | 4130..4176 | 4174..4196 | -4.7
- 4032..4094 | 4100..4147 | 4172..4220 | 2.7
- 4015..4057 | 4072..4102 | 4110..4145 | -0.1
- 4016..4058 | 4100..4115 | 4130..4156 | 1.9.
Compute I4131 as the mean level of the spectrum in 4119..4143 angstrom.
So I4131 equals 27.8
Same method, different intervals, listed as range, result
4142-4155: 32.1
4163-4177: 29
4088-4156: 28.7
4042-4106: 29.4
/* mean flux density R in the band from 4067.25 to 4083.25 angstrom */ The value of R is 31.9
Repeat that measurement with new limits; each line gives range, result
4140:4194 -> 30.2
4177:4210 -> 28.3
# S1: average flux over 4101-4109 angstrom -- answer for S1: 26.5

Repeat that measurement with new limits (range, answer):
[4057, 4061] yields 29.9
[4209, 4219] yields 28.5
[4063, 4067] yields 28.4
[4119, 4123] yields 23.3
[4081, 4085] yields 31.1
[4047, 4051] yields 36.7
